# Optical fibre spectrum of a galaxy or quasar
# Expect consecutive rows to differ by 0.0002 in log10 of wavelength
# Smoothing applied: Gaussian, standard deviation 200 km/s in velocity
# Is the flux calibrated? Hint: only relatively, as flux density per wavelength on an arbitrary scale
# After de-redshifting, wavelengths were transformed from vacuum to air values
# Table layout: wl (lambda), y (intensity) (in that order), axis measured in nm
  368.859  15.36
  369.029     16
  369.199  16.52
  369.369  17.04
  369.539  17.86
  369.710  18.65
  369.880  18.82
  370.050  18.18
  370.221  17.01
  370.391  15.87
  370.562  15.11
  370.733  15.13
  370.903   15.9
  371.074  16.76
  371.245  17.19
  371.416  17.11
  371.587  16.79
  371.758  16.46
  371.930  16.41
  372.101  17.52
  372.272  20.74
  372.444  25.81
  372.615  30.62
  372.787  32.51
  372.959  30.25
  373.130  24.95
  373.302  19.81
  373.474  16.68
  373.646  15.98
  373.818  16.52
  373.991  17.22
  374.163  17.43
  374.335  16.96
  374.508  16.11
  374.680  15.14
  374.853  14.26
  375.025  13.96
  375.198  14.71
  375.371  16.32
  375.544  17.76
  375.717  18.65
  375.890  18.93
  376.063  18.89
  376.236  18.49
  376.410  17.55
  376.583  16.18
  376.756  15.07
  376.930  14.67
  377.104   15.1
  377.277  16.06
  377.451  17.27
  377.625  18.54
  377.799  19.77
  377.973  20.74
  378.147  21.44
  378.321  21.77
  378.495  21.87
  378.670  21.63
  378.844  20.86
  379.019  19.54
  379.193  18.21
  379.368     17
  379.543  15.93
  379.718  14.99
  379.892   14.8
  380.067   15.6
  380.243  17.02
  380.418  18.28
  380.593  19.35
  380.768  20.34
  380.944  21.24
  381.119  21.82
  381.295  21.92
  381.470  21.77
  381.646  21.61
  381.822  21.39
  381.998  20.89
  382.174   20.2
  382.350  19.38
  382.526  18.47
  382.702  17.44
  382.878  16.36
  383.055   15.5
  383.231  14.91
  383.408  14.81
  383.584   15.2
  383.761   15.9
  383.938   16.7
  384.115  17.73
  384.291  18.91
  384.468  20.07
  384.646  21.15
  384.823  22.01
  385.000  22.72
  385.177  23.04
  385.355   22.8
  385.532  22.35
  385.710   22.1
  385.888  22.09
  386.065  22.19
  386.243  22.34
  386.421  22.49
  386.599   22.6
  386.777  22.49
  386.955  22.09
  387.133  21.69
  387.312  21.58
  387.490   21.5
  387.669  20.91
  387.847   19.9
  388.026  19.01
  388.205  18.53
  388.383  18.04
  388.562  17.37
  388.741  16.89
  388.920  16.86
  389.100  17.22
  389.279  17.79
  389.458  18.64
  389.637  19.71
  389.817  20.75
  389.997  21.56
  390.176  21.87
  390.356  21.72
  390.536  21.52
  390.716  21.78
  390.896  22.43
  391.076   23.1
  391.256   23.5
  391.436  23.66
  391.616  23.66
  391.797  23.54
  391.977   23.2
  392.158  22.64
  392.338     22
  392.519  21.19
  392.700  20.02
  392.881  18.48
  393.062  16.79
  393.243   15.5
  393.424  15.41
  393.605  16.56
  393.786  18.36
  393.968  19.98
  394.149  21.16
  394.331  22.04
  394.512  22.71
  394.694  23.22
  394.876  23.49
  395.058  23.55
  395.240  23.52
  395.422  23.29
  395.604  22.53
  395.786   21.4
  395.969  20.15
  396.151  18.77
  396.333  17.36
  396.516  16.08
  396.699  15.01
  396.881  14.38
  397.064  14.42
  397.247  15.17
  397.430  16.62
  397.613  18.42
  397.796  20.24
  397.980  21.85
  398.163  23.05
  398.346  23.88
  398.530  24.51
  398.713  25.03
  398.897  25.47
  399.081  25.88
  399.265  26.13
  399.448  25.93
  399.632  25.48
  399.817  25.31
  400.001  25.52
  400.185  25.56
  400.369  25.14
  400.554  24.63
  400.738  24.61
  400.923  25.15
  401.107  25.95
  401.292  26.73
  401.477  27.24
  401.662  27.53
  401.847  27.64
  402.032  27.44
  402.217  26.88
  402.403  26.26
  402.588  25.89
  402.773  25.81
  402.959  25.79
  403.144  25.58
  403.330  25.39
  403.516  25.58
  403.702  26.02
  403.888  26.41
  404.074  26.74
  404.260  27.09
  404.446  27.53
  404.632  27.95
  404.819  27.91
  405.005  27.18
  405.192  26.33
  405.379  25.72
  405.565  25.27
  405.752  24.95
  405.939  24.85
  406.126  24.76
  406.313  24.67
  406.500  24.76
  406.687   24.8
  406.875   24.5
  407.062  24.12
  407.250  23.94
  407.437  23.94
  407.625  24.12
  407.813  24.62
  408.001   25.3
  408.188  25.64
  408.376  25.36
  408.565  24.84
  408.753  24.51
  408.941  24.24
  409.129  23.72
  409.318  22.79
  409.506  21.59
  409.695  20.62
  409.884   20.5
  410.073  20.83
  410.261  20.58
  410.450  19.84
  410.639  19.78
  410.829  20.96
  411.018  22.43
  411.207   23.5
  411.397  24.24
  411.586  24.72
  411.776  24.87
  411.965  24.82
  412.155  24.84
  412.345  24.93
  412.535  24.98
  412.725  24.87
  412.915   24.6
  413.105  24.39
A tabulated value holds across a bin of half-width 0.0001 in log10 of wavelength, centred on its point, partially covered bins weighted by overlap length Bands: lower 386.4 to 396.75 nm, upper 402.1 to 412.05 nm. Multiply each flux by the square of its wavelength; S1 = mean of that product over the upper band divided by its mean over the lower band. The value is 1.29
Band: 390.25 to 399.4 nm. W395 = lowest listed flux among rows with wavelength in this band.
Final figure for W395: 14.38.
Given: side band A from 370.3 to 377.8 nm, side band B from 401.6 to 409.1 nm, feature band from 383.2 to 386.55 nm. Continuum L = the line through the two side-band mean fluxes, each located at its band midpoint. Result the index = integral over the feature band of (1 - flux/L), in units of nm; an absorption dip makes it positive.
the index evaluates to 0.11 nm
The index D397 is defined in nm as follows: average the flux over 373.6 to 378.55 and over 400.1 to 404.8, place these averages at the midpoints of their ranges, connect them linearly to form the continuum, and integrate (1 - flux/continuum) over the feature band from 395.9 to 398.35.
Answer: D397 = 0.65 nm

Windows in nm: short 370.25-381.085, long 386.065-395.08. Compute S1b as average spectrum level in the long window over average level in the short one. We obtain 1.12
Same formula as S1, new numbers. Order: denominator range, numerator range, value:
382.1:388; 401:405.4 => 1.46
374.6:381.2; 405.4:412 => 1.54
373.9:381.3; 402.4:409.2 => 1.65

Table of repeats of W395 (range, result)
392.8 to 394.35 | 15.41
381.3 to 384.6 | 14.81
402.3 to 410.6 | 19.84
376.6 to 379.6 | 14.67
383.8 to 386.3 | 16.7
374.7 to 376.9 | 13.96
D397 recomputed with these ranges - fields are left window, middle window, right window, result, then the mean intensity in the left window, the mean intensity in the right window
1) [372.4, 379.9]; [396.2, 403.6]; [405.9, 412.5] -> -0.414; 18.8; 23.6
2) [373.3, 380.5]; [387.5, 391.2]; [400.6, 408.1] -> 0.244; 17.4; 25.8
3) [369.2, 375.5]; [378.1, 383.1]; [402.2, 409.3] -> 0.231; 18.4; 25.5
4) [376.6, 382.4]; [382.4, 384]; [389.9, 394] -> 0.269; 18.9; 20.8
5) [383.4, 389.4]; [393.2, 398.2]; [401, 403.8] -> 0.899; 20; 26.4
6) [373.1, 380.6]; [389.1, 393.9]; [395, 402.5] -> 0.143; 17.6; 22.9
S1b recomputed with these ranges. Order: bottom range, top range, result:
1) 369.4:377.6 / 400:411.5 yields 1.37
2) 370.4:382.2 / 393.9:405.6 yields 1.27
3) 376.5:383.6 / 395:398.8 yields 1.08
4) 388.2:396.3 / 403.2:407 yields 1.26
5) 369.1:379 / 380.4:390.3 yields 1.08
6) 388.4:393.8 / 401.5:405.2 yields 1.33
